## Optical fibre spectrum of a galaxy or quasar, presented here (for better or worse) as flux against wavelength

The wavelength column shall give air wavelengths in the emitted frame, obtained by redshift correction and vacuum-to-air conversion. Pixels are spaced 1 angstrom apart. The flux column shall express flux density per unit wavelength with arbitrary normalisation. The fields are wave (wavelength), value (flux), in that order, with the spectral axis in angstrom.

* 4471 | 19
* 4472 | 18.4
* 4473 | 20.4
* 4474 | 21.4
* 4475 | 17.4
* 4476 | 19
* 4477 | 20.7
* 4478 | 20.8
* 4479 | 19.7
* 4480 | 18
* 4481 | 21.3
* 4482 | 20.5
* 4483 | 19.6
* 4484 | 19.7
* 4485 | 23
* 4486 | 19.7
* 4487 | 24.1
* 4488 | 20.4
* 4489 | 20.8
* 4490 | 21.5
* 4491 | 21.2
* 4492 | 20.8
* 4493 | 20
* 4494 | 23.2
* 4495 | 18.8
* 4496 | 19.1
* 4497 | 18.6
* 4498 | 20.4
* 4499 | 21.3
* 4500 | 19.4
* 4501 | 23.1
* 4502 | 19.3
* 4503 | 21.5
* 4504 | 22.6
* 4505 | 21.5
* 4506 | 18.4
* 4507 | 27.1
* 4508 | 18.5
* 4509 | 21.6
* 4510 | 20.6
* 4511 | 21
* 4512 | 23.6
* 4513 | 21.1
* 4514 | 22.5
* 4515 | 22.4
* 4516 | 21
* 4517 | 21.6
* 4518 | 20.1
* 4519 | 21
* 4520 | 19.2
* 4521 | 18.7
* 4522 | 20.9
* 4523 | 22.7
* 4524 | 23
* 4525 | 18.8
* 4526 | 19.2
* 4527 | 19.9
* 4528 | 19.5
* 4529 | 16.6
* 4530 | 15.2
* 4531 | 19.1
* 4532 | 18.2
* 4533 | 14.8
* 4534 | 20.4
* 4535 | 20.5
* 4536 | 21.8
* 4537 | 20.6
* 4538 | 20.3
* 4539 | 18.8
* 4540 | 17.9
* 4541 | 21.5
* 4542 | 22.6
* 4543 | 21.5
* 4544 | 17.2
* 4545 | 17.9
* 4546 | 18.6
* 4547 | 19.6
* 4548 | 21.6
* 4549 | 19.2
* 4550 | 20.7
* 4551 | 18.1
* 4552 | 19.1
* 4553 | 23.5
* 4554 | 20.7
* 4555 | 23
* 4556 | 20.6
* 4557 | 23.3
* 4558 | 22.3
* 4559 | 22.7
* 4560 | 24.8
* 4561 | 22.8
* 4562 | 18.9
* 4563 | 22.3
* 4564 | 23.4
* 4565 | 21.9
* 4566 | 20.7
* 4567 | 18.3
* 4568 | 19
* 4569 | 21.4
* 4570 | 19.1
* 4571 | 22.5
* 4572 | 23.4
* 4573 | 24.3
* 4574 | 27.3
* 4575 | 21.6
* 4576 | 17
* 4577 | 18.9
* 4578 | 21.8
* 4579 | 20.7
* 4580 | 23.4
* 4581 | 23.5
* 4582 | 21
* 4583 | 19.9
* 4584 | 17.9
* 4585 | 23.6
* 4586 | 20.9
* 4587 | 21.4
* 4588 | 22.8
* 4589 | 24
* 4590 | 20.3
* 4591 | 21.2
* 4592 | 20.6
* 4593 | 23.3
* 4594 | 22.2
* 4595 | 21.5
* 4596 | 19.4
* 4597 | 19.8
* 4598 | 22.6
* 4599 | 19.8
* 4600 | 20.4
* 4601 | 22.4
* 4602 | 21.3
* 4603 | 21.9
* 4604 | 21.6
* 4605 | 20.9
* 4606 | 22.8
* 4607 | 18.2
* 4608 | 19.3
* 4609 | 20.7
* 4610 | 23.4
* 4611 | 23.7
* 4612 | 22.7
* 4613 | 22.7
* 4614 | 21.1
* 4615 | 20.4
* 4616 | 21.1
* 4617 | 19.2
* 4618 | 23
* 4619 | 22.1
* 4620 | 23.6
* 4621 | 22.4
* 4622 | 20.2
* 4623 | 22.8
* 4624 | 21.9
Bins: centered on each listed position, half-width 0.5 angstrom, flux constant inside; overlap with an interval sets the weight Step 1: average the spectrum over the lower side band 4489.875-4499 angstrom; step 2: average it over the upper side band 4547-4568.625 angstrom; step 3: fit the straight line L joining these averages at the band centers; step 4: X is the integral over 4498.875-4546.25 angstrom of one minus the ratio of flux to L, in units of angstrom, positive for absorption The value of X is 1.1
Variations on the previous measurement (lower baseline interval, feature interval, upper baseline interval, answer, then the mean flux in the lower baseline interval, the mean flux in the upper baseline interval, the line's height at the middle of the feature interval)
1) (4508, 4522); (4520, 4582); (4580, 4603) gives 1.73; 21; 21.4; 21.2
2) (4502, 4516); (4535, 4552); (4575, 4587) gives 1.10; 21.6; 20.8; 21.2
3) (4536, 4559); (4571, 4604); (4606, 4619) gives -0.87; 20.5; 21.4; 21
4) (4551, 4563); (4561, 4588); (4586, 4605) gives 0.35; 21.8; 21.4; 21.7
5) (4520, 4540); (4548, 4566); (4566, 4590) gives -0.92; 19.4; 21.4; 20.5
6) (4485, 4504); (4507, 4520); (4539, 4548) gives -0.64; 20.8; 19.7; 20.4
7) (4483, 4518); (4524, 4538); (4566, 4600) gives 1.44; 21.1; 21.3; 21.2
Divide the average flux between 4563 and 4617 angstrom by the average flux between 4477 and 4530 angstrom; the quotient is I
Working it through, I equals 1.03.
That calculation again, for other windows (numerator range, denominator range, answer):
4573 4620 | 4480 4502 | 1.04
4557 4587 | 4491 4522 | 1.03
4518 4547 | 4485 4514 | 0.93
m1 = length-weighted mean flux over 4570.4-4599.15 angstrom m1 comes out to 21.6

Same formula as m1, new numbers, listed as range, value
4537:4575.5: 21.1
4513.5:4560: 20.2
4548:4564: 21.5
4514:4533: 19.8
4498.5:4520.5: 21.3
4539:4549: 19.7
